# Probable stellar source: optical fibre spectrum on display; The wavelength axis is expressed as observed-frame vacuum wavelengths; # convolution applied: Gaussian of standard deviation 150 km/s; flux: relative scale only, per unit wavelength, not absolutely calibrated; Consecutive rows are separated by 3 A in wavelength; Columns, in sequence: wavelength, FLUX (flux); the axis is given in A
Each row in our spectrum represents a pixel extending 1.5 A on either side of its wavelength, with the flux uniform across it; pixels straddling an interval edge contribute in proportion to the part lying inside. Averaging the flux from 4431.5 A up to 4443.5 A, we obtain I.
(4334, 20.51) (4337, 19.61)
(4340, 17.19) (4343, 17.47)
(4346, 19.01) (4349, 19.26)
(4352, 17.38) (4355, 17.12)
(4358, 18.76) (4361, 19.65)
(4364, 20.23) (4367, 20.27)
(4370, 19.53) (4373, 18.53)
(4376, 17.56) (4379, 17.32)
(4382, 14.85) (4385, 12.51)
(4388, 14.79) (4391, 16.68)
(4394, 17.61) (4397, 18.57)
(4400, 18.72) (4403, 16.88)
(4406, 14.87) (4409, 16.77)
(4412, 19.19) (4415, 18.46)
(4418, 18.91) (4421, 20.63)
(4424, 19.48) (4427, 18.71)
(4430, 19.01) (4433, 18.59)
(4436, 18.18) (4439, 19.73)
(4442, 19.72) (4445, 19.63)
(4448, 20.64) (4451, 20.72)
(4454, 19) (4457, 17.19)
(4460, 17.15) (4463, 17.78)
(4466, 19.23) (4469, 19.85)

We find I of 19.1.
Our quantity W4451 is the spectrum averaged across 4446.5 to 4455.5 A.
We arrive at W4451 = 20.1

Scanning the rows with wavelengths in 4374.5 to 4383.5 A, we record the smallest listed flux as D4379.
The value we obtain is 14.85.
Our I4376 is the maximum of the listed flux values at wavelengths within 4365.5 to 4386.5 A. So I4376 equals 20.27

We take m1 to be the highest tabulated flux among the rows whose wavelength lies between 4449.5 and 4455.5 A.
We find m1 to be 20.72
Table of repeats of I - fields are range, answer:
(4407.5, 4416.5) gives 18.1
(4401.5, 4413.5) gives 16.9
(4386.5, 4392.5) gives 15.7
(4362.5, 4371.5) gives 20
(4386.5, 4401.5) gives 17.3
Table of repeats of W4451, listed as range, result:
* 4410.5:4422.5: 19.3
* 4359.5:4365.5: 19.9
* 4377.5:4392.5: 15.2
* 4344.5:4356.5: 18.2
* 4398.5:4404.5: 17.8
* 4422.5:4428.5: 19.1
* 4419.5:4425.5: 20.1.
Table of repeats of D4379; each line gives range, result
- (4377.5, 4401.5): 12.51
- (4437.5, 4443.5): 19.72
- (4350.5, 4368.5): 17.12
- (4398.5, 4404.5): 16.88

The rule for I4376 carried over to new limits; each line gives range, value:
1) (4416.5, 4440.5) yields 20.63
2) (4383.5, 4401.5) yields 18.72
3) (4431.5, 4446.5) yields 19.73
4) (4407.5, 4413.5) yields 19.19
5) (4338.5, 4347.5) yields 19.01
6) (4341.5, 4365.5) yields 20.23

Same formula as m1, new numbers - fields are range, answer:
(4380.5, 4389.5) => 14.85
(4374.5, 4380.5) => 17.56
